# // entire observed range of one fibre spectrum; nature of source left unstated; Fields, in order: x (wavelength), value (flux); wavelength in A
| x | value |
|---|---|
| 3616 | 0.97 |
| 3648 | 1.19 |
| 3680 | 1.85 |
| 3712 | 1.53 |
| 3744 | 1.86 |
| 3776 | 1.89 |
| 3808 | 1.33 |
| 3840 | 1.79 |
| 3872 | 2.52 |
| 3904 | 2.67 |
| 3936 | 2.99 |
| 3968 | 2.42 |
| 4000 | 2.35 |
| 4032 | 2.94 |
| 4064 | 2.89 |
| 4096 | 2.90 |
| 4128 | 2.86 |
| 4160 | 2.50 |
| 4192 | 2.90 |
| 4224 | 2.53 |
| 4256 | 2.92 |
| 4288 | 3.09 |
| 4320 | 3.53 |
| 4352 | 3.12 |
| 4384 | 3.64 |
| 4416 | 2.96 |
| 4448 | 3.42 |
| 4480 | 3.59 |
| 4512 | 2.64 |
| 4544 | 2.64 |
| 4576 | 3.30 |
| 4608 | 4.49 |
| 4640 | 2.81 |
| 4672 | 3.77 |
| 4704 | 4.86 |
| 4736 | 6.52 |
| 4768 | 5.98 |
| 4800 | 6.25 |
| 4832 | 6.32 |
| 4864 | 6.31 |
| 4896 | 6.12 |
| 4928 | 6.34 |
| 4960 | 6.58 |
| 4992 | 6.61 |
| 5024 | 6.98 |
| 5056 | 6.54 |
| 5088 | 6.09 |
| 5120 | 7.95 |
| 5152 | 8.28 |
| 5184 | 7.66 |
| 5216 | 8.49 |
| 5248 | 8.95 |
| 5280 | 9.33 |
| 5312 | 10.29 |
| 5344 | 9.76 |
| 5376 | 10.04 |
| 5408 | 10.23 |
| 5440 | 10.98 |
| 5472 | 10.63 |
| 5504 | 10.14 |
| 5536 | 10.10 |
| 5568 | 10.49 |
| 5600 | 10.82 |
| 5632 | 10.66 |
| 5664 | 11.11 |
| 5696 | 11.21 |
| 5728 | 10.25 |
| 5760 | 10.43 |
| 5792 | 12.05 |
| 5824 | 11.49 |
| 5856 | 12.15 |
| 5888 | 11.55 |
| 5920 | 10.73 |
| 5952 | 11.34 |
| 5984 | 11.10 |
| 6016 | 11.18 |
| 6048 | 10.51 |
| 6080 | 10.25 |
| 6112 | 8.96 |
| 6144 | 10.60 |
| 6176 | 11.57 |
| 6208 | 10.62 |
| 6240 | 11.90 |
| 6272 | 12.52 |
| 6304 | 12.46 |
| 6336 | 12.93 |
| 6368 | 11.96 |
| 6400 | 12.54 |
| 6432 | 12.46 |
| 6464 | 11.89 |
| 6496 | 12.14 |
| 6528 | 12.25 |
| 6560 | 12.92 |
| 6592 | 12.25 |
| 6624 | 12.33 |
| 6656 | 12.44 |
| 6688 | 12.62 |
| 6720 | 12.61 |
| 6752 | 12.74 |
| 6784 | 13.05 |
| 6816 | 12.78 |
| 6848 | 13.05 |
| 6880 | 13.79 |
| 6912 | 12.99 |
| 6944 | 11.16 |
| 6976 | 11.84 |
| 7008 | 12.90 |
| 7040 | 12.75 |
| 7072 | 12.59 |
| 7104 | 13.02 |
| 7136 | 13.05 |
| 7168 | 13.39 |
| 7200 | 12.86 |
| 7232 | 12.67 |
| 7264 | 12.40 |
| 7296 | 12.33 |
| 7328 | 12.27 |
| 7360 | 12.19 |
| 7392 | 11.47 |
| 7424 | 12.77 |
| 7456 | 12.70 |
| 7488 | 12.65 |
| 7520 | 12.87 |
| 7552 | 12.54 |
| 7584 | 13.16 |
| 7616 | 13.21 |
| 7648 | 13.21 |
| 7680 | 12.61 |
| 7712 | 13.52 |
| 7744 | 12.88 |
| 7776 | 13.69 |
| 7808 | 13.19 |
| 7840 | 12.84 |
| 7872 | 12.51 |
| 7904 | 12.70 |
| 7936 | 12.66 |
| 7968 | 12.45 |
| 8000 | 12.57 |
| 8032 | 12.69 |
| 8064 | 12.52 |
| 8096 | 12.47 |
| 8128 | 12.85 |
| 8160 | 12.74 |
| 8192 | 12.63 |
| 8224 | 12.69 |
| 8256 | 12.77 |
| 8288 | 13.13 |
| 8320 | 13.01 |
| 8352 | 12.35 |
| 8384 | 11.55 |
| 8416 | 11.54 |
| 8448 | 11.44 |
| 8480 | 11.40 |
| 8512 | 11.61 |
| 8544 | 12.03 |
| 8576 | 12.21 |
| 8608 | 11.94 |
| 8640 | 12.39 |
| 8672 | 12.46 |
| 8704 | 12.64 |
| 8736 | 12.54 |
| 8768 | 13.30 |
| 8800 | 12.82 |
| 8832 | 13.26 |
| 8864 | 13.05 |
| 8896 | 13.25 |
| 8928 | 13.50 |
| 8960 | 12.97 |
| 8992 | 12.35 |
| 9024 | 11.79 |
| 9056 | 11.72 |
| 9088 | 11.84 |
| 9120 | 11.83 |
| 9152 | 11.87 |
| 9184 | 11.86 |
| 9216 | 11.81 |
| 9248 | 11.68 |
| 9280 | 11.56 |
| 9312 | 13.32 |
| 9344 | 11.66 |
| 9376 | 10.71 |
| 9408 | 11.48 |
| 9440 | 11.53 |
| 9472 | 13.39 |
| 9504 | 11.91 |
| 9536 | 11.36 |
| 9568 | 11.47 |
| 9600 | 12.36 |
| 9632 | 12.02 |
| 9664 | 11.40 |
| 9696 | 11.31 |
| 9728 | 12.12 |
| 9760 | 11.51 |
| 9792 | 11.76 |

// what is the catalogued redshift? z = 0.18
